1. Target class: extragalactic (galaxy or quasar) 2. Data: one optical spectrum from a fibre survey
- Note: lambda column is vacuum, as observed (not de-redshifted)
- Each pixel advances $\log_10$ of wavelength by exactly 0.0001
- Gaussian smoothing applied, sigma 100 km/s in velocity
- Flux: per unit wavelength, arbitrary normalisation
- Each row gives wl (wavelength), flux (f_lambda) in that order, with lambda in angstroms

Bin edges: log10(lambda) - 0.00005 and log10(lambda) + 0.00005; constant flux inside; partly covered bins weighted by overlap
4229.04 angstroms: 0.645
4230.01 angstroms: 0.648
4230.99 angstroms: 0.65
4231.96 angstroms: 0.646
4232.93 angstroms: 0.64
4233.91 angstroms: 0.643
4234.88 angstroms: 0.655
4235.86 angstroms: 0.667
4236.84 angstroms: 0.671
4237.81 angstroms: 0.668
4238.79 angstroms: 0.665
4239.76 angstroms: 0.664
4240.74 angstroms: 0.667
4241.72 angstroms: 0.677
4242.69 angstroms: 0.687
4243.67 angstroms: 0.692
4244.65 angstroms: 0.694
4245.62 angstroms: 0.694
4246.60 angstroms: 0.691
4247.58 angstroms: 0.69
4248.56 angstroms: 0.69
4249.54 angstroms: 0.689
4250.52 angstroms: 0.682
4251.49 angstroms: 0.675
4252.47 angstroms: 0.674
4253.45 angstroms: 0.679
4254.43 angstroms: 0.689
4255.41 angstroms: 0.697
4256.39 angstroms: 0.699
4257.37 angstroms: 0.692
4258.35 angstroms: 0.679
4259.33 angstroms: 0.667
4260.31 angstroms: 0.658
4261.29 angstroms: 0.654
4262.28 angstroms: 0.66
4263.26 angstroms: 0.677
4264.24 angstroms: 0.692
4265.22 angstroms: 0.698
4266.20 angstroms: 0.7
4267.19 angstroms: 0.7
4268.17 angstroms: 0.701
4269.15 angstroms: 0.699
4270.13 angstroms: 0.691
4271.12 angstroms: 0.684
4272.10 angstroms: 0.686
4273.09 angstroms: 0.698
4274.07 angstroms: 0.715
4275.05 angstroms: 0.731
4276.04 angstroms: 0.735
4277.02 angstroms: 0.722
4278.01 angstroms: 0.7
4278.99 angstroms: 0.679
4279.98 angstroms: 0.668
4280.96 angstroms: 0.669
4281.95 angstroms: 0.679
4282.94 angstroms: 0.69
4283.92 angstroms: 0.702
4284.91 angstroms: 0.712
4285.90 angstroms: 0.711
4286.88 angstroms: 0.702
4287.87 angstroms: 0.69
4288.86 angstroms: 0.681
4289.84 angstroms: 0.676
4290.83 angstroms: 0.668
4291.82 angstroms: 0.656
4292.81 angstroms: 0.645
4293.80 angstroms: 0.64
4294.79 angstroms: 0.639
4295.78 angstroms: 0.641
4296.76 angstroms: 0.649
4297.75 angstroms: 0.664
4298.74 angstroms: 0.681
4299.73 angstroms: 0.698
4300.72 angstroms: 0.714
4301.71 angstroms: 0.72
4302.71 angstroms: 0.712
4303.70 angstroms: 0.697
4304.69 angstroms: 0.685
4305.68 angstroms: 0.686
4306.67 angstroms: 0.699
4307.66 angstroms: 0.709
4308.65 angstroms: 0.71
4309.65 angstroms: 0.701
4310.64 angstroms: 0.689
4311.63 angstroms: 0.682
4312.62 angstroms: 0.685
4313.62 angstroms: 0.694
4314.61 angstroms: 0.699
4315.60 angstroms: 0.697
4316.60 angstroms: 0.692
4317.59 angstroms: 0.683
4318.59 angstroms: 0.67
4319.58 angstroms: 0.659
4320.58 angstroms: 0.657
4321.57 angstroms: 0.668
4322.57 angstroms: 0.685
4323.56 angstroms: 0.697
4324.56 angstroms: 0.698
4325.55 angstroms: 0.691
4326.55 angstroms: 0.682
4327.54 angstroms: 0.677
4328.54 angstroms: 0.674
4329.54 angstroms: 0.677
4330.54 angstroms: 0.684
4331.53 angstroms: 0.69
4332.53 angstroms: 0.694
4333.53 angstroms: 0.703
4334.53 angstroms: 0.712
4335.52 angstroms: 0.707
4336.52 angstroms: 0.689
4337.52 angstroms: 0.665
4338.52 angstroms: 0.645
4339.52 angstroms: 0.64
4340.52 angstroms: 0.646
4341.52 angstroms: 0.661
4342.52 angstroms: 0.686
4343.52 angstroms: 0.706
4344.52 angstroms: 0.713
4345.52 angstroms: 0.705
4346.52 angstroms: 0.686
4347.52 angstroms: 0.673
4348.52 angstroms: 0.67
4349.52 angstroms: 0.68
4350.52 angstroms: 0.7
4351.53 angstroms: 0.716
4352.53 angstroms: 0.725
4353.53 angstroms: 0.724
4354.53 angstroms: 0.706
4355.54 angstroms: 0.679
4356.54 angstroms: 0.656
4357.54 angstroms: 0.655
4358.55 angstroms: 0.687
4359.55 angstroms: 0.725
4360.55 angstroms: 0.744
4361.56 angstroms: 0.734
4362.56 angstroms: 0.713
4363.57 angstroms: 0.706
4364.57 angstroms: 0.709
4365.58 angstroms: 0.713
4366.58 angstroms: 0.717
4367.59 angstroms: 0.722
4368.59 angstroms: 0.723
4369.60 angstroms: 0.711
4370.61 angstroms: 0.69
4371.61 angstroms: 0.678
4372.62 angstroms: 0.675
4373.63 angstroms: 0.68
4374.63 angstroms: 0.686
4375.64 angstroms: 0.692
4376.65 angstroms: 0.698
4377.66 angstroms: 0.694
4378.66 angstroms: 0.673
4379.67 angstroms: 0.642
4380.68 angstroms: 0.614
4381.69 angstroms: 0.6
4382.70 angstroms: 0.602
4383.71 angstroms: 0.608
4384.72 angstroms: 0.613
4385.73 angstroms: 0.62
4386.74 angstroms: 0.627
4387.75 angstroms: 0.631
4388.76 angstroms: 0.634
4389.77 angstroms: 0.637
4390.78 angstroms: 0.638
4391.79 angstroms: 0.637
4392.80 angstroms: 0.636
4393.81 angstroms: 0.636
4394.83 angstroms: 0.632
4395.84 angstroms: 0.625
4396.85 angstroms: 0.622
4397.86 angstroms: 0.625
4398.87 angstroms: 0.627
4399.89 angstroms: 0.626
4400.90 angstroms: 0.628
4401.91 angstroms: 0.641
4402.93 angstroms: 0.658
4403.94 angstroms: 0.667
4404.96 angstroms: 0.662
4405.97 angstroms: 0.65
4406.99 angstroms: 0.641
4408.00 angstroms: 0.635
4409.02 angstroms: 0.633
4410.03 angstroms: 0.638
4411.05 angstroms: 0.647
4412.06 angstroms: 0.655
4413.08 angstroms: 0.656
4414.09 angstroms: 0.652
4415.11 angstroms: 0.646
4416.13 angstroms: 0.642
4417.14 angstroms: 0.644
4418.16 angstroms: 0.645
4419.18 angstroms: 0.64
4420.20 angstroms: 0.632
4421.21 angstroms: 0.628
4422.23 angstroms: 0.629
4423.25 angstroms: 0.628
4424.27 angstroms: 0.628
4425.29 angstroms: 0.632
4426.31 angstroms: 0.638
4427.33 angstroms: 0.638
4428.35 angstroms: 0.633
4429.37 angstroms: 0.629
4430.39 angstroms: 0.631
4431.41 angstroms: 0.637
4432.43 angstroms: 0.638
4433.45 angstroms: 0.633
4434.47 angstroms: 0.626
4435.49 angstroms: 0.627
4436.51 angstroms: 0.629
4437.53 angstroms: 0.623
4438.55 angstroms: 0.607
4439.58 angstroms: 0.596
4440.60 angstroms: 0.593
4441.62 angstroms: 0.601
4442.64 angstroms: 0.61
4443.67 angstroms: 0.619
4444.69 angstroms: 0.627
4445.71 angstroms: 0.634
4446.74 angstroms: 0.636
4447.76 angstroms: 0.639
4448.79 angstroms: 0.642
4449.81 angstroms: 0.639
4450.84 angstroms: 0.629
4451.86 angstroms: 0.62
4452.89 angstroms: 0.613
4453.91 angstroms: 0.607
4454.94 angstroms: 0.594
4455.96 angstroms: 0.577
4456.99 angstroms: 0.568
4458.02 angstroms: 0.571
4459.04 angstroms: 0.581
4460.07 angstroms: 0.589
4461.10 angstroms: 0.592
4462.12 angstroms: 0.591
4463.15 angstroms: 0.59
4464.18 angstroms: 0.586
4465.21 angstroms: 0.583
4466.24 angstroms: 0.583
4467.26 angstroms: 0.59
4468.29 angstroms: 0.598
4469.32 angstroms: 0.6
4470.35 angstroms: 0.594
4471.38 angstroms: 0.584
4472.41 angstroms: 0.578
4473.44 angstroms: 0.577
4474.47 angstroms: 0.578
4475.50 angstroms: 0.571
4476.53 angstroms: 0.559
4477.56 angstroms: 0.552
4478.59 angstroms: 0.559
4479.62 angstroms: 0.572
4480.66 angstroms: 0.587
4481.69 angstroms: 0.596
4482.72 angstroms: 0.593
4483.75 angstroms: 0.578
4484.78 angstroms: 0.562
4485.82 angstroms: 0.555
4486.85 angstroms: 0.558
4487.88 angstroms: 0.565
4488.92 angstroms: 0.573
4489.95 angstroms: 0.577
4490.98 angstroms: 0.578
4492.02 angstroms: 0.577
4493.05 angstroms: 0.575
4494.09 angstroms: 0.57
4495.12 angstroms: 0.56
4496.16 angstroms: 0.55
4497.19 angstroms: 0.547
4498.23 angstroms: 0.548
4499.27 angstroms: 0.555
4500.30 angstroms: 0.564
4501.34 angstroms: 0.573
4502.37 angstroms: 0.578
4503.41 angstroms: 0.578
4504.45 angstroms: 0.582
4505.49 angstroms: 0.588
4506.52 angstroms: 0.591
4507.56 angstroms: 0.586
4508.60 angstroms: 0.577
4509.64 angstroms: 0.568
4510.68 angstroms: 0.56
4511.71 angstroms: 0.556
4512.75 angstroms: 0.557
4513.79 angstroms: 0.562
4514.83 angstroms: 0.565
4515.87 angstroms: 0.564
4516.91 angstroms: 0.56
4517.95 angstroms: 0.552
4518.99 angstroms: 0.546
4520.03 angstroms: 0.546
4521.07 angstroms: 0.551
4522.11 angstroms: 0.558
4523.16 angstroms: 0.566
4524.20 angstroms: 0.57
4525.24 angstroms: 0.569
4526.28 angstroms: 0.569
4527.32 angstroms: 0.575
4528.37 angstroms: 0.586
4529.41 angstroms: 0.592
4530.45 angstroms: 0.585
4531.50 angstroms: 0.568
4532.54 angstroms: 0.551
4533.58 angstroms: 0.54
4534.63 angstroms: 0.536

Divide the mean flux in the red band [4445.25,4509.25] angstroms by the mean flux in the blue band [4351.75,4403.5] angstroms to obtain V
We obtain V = 0.9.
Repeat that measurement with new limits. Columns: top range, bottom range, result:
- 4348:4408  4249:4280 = 0.97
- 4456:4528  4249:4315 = 0.83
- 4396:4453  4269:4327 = 0.92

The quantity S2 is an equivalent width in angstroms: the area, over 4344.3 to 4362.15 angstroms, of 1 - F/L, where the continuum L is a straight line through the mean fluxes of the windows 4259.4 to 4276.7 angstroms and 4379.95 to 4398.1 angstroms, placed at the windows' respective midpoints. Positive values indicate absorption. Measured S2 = -1.5 angstroms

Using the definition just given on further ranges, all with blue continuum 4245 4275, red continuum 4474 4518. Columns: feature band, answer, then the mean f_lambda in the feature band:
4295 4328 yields -1.2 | 0.687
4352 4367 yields -1.6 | 0.706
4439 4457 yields -0.7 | 0.615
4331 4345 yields -0.7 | 0.683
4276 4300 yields -0.2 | 0.679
